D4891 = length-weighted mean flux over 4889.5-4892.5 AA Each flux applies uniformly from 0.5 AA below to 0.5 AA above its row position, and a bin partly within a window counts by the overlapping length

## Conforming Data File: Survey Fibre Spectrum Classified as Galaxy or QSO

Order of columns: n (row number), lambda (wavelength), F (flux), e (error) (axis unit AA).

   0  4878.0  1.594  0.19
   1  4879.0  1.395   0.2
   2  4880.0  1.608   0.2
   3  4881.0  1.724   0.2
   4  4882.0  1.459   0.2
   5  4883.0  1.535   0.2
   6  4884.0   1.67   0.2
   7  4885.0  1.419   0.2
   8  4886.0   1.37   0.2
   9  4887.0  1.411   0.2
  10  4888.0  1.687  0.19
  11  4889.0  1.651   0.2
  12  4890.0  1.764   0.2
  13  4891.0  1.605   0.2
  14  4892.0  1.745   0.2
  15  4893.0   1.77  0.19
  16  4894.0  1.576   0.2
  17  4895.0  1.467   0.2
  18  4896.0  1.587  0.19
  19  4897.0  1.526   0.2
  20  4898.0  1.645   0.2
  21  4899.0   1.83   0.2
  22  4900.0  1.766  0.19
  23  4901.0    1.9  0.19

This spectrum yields 1.7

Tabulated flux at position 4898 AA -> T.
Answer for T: 1.645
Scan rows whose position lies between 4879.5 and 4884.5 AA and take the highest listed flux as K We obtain 1.724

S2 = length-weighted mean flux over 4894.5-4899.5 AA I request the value 1.61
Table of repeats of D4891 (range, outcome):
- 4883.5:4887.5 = 1.47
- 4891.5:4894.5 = 1.7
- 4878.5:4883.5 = 1.54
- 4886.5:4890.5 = 1.63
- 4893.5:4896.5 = 1.54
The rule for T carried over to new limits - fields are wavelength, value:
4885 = 1.419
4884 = 1.67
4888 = 1.687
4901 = 1.9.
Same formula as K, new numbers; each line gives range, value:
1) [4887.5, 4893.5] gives 1.77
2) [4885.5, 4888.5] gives 1.687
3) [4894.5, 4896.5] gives 1.587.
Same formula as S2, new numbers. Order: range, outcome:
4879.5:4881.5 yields 1.67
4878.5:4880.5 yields 1.5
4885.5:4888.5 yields 1.49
